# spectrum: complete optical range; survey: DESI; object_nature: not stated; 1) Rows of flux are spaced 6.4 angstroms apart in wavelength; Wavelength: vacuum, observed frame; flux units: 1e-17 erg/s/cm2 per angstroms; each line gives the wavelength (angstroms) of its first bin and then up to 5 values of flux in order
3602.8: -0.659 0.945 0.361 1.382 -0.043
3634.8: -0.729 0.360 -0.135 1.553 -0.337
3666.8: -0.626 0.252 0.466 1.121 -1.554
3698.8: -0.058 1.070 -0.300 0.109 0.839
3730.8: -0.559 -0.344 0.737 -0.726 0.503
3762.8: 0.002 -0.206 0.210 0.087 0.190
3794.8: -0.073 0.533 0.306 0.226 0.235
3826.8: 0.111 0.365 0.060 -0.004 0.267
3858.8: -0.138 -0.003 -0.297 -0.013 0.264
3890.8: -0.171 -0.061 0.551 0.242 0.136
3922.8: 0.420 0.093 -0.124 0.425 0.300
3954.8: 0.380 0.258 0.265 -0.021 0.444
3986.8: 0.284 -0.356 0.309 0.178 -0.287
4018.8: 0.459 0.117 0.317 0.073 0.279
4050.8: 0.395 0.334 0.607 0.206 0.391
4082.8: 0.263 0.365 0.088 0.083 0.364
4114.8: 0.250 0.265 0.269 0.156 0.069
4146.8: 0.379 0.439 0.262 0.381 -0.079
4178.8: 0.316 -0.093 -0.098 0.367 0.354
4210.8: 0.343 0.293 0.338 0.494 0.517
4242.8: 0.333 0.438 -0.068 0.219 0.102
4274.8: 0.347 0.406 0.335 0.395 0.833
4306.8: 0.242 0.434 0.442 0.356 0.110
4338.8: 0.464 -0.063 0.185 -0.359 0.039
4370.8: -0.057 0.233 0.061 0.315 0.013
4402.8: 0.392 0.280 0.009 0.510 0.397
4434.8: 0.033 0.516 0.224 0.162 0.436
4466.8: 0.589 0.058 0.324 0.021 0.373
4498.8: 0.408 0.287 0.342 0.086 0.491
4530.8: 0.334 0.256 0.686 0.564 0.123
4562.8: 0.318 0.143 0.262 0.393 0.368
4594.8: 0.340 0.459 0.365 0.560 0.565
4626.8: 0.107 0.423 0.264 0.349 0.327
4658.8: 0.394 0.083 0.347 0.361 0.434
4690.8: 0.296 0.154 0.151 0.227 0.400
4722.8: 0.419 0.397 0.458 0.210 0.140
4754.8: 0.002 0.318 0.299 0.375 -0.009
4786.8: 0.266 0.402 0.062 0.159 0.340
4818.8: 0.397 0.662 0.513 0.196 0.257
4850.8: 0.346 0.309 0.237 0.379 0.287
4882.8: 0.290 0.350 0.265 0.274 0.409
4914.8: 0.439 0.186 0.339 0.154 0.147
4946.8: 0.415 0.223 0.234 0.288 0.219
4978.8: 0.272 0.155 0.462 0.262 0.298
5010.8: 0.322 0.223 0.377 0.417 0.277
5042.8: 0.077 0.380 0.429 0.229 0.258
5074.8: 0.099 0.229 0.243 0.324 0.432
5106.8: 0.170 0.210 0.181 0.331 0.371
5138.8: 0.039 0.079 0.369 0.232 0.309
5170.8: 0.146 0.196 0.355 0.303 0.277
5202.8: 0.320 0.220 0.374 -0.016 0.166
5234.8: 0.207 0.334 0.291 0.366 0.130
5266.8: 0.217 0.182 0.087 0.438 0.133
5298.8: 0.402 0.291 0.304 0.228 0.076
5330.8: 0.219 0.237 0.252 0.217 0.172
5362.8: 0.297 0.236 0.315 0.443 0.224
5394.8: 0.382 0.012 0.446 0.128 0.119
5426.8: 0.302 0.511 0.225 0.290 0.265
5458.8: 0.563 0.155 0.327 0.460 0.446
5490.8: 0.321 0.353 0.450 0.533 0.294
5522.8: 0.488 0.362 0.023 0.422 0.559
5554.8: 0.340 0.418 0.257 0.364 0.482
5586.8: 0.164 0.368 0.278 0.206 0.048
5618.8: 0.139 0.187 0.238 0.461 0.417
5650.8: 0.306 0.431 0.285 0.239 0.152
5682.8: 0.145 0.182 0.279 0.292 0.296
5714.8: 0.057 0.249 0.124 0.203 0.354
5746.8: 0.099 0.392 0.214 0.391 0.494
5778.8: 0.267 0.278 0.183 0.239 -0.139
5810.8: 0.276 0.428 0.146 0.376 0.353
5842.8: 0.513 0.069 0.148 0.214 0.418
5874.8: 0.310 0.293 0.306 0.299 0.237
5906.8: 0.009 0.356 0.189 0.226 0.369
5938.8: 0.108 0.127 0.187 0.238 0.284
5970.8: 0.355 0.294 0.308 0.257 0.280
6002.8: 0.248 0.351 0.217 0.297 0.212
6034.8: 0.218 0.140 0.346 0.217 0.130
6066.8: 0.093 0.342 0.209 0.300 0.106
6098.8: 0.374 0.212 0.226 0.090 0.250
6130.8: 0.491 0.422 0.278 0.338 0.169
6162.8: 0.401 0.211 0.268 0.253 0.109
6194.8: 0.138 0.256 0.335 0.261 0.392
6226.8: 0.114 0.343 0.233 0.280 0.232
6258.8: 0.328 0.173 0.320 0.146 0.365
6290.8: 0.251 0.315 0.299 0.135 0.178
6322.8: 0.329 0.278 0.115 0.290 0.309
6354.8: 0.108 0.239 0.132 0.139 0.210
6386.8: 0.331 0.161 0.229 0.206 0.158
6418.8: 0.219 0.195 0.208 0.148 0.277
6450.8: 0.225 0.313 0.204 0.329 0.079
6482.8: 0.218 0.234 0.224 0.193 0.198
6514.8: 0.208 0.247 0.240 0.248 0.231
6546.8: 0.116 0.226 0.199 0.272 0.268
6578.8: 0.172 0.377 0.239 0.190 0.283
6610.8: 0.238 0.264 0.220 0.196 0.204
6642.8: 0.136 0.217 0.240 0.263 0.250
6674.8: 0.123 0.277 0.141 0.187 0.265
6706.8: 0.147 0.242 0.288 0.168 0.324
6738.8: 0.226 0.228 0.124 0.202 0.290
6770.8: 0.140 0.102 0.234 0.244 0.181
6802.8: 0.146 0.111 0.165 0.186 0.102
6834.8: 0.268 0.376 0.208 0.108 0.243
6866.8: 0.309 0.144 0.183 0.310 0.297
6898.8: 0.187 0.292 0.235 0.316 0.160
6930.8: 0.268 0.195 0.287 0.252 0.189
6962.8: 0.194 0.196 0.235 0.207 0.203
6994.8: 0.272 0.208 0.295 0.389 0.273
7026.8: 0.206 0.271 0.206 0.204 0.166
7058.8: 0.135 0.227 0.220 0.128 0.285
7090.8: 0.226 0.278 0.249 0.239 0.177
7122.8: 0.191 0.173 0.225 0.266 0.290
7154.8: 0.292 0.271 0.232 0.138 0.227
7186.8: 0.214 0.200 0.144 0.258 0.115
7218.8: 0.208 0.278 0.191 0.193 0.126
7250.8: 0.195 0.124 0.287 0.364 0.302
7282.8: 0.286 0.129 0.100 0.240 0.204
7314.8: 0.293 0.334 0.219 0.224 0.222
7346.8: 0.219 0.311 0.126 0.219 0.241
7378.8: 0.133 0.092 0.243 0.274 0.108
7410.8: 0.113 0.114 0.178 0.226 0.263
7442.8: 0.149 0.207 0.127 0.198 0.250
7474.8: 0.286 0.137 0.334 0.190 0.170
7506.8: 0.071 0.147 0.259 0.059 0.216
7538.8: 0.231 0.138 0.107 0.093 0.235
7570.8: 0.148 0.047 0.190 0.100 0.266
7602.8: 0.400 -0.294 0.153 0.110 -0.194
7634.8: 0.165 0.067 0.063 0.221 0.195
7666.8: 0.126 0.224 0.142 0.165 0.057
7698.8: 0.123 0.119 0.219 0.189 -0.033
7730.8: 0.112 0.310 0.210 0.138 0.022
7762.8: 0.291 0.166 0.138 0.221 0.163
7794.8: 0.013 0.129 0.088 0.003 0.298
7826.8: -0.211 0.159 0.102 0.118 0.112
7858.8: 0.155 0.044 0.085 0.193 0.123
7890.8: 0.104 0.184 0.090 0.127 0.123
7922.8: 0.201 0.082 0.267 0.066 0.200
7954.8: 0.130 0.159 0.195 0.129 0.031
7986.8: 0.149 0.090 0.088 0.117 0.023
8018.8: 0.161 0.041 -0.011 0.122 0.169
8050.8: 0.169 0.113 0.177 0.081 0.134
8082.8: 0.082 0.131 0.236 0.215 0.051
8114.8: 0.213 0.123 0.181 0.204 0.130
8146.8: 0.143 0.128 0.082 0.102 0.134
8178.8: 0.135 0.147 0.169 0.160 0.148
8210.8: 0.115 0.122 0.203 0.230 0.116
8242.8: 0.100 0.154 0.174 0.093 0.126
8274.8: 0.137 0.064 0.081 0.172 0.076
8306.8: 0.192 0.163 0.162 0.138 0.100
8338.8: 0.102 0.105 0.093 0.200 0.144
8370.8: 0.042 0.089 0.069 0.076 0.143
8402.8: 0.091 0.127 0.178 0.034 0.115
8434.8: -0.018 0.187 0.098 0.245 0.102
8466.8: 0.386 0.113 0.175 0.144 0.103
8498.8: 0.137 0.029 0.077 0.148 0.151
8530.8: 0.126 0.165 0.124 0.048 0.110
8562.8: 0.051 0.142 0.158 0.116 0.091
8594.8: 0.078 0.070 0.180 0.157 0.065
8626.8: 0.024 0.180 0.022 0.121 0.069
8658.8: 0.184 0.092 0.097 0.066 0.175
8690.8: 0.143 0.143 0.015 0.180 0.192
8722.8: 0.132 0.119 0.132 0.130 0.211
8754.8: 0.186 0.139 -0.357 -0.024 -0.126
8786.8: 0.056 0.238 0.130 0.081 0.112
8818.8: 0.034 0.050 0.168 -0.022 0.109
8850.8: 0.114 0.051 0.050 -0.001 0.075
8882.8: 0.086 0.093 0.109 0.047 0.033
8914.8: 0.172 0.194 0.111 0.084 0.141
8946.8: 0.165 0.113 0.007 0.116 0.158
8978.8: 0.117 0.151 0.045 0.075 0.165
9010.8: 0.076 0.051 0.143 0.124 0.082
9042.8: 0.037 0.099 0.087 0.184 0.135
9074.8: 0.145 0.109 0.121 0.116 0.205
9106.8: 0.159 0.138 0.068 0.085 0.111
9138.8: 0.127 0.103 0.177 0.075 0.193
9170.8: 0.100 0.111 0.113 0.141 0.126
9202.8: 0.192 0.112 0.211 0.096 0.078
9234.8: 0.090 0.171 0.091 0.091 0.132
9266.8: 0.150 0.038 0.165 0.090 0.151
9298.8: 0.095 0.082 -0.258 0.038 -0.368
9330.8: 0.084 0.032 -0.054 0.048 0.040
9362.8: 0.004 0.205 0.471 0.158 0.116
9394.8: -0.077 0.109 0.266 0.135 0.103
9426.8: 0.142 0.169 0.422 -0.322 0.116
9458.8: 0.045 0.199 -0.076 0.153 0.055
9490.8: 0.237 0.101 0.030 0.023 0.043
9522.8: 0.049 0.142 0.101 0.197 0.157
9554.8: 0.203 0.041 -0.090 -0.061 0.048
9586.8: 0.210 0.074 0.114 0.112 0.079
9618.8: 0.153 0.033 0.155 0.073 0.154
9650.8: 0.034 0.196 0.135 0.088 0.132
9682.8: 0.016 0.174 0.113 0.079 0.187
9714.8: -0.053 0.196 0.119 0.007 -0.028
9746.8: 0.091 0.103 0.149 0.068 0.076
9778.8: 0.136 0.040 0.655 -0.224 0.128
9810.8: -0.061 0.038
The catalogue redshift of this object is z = 0.000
